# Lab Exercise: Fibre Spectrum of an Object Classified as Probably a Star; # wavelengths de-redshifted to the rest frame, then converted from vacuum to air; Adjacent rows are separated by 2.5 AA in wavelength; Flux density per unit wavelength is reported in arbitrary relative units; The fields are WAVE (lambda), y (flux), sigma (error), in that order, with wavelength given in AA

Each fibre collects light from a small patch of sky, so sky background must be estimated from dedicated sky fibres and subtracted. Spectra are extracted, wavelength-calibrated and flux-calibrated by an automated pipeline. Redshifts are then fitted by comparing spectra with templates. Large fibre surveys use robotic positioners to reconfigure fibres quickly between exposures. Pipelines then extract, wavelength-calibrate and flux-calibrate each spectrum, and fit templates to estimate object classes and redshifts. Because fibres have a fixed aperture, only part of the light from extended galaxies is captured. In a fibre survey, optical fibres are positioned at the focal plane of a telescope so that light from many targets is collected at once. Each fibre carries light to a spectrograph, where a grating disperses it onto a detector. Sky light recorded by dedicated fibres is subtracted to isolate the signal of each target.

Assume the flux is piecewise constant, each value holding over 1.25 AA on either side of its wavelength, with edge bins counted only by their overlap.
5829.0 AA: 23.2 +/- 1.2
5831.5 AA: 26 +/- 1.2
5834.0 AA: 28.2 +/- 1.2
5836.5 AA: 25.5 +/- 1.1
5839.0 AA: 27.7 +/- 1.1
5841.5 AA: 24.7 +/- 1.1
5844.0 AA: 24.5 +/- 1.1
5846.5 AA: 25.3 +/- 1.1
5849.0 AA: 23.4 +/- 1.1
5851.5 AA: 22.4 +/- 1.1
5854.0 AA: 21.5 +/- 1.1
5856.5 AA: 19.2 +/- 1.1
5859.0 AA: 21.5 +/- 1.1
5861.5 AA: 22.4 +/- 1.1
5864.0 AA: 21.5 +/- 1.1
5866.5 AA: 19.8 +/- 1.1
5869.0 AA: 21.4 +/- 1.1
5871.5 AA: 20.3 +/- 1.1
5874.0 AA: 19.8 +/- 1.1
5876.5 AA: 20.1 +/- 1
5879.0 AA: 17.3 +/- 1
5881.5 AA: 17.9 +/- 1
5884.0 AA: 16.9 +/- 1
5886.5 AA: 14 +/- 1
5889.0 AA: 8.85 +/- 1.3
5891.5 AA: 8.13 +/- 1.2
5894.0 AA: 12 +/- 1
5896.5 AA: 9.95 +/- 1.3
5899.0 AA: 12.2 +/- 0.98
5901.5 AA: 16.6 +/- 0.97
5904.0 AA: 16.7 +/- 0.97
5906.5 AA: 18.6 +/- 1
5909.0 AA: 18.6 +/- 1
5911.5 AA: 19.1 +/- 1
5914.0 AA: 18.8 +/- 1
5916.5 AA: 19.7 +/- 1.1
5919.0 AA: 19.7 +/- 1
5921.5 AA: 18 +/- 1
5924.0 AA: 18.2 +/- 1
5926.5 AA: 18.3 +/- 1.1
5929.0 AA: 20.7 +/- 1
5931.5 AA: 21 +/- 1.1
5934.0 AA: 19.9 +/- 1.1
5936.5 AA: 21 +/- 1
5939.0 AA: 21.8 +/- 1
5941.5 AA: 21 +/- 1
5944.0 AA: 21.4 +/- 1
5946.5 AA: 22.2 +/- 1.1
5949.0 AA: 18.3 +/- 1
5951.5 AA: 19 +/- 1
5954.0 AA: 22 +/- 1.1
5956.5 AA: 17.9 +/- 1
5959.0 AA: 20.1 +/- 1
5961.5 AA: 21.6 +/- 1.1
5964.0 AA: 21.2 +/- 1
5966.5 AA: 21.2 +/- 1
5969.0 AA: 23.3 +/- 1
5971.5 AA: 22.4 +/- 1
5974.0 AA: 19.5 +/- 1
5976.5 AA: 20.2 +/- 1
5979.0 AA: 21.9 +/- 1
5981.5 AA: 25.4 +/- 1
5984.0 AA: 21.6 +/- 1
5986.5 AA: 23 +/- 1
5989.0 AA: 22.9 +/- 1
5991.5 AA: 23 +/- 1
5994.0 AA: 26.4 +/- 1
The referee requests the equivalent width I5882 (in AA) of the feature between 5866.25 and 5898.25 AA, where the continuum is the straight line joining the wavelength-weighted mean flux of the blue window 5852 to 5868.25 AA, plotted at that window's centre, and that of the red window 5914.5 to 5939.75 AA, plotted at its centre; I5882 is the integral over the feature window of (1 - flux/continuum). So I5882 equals 7.70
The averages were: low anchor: 21.1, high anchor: 19.8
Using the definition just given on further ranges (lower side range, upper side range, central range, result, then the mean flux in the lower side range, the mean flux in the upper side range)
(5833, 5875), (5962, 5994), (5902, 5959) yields 7.4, 22.9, 22.3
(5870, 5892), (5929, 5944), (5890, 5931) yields 4.9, 16.2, 21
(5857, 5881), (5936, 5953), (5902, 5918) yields 1.6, 20.3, 20.7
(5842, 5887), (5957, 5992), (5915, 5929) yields 1.5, 20.7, 21.8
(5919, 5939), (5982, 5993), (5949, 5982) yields 1.1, 19.7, 22.9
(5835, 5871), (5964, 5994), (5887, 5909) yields 9.2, 22.9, 22.4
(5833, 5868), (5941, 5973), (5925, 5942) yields 0.8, 23.4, 20.9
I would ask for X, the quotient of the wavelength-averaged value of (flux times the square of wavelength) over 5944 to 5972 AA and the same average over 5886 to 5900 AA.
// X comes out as 2.00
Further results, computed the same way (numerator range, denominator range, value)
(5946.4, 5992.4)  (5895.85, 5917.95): 1.29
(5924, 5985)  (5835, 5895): 1.08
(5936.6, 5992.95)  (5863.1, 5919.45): 1.31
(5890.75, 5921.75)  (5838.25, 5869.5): 0.72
